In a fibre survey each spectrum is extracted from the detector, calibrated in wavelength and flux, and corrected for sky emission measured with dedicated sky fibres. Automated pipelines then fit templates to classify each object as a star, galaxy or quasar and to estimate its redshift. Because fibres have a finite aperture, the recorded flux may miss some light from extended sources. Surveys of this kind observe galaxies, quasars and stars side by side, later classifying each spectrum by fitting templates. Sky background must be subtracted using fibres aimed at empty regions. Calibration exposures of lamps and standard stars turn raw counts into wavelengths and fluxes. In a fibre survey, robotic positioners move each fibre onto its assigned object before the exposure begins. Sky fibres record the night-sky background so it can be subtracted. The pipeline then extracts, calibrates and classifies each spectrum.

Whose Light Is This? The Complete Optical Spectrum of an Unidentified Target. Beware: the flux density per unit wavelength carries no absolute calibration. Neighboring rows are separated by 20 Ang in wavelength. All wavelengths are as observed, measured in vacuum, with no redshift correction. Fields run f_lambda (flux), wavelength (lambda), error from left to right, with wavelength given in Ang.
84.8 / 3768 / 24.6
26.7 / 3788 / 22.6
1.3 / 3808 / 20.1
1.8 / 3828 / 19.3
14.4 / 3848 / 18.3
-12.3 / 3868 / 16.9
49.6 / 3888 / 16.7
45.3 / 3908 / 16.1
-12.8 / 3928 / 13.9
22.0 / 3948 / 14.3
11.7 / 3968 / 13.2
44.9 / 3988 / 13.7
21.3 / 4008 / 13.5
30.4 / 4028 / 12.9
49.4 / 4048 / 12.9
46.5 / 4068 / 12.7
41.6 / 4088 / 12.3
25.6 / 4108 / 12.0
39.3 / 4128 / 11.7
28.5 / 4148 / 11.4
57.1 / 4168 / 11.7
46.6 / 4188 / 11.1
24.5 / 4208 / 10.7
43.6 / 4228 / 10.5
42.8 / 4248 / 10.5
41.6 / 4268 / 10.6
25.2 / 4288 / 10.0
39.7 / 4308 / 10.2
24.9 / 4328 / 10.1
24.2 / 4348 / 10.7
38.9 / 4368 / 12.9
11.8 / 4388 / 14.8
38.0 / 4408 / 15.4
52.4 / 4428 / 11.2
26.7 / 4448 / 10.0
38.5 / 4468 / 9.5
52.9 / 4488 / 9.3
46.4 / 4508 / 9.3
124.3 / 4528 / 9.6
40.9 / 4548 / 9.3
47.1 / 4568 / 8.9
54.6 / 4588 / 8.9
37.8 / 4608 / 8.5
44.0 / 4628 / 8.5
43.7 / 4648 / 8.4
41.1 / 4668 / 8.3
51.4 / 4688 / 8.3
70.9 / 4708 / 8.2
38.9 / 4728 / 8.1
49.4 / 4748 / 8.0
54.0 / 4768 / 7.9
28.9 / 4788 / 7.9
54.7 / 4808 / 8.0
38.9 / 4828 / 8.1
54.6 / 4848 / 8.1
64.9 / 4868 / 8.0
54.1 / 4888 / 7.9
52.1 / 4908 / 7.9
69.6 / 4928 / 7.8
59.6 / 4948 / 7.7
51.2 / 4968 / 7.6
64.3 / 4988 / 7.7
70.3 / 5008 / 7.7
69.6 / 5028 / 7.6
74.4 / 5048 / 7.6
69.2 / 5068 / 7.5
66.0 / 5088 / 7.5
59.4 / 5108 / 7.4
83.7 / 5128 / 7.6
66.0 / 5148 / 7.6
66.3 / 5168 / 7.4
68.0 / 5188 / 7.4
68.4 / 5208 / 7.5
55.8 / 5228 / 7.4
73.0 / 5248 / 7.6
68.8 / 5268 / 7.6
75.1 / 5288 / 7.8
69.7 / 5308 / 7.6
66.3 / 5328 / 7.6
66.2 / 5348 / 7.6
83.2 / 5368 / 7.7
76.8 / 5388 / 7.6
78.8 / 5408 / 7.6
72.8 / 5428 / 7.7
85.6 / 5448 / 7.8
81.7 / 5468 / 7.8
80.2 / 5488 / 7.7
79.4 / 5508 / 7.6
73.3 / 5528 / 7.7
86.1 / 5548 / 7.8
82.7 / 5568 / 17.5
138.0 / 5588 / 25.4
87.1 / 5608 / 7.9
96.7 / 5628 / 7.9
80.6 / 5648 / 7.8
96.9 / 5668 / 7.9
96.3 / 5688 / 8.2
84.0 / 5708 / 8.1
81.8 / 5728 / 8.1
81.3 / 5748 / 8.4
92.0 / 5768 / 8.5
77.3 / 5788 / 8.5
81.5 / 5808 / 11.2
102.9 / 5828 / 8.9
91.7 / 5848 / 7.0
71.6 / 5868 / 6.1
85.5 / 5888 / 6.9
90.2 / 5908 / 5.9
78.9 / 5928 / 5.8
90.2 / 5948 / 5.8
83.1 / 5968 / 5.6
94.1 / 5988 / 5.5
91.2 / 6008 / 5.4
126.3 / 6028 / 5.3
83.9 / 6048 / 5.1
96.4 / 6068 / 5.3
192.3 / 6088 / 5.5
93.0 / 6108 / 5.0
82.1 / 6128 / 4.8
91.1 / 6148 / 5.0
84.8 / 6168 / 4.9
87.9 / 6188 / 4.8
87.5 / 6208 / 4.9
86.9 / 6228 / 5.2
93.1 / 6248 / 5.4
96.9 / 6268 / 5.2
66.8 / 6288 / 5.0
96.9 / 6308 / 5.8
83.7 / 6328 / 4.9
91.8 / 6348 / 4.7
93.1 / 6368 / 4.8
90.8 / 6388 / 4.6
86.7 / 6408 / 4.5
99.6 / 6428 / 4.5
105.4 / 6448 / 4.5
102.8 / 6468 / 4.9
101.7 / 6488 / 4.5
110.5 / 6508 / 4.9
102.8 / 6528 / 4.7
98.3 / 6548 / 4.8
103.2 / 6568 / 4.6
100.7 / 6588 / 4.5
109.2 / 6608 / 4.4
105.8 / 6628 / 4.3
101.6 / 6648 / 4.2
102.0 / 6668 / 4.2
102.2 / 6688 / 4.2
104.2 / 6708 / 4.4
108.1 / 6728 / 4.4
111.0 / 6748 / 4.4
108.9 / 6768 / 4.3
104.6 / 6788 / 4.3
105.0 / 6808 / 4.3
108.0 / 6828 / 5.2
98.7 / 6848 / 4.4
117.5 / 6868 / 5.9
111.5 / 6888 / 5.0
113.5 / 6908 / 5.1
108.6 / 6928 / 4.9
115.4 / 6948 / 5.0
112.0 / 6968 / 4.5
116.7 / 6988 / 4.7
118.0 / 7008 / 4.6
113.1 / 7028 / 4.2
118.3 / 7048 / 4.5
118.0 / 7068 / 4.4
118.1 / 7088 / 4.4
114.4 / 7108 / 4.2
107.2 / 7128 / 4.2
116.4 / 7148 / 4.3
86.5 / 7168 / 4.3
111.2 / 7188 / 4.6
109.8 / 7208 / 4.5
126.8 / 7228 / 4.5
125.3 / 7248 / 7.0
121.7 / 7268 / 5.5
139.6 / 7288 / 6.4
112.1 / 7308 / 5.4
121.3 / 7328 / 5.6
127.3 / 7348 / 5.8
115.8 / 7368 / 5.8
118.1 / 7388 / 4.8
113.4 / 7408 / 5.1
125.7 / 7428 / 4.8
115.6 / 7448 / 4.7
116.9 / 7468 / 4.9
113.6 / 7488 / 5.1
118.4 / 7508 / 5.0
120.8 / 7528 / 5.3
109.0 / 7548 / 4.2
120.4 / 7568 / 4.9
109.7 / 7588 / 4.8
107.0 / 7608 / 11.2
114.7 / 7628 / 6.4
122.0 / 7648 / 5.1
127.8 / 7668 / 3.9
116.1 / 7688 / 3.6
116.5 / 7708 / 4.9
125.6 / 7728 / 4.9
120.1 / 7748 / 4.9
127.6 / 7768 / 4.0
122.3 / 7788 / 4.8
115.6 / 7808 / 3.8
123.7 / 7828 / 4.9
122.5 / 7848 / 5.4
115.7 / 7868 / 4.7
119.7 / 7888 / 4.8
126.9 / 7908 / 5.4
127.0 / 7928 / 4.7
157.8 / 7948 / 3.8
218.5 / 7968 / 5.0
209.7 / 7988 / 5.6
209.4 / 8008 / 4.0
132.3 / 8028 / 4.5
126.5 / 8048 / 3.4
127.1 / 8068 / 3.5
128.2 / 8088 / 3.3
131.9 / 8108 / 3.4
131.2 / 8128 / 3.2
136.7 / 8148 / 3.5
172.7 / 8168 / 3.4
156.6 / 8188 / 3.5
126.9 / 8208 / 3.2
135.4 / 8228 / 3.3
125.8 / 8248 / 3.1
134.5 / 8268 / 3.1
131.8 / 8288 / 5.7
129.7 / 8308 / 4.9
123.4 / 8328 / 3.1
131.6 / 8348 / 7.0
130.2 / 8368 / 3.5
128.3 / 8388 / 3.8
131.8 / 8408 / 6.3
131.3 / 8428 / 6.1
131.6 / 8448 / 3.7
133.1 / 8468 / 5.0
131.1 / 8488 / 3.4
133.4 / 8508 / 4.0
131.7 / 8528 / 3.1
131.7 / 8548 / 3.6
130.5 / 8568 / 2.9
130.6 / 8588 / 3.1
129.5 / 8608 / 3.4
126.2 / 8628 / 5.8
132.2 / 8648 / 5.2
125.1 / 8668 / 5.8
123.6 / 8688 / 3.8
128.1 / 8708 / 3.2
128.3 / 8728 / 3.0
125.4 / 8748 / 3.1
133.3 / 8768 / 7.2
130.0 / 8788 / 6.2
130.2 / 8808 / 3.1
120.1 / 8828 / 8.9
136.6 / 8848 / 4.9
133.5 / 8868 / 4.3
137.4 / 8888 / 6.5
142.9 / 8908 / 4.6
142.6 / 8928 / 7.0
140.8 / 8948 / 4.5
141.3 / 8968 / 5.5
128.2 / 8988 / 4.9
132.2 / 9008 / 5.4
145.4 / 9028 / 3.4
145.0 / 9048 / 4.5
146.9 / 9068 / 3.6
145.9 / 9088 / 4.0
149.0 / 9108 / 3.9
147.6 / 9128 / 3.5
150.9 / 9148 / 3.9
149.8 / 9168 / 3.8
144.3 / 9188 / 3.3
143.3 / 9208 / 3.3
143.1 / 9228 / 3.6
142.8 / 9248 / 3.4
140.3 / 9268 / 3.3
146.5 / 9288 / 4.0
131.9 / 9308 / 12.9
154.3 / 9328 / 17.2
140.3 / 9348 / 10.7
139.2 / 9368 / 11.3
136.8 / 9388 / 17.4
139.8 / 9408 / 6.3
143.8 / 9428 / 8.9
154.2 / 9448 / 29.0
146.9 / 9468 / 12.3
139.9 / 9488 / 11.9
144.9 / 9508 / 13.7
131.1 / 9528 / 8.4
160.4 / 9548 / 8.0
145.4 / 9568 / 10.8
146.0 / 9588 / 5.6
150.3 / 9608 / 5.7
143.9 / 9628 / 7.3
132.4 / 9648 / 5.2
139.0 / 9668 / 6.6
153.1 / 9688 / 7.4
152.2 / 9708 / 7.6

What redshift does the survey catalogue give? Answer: 0.215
